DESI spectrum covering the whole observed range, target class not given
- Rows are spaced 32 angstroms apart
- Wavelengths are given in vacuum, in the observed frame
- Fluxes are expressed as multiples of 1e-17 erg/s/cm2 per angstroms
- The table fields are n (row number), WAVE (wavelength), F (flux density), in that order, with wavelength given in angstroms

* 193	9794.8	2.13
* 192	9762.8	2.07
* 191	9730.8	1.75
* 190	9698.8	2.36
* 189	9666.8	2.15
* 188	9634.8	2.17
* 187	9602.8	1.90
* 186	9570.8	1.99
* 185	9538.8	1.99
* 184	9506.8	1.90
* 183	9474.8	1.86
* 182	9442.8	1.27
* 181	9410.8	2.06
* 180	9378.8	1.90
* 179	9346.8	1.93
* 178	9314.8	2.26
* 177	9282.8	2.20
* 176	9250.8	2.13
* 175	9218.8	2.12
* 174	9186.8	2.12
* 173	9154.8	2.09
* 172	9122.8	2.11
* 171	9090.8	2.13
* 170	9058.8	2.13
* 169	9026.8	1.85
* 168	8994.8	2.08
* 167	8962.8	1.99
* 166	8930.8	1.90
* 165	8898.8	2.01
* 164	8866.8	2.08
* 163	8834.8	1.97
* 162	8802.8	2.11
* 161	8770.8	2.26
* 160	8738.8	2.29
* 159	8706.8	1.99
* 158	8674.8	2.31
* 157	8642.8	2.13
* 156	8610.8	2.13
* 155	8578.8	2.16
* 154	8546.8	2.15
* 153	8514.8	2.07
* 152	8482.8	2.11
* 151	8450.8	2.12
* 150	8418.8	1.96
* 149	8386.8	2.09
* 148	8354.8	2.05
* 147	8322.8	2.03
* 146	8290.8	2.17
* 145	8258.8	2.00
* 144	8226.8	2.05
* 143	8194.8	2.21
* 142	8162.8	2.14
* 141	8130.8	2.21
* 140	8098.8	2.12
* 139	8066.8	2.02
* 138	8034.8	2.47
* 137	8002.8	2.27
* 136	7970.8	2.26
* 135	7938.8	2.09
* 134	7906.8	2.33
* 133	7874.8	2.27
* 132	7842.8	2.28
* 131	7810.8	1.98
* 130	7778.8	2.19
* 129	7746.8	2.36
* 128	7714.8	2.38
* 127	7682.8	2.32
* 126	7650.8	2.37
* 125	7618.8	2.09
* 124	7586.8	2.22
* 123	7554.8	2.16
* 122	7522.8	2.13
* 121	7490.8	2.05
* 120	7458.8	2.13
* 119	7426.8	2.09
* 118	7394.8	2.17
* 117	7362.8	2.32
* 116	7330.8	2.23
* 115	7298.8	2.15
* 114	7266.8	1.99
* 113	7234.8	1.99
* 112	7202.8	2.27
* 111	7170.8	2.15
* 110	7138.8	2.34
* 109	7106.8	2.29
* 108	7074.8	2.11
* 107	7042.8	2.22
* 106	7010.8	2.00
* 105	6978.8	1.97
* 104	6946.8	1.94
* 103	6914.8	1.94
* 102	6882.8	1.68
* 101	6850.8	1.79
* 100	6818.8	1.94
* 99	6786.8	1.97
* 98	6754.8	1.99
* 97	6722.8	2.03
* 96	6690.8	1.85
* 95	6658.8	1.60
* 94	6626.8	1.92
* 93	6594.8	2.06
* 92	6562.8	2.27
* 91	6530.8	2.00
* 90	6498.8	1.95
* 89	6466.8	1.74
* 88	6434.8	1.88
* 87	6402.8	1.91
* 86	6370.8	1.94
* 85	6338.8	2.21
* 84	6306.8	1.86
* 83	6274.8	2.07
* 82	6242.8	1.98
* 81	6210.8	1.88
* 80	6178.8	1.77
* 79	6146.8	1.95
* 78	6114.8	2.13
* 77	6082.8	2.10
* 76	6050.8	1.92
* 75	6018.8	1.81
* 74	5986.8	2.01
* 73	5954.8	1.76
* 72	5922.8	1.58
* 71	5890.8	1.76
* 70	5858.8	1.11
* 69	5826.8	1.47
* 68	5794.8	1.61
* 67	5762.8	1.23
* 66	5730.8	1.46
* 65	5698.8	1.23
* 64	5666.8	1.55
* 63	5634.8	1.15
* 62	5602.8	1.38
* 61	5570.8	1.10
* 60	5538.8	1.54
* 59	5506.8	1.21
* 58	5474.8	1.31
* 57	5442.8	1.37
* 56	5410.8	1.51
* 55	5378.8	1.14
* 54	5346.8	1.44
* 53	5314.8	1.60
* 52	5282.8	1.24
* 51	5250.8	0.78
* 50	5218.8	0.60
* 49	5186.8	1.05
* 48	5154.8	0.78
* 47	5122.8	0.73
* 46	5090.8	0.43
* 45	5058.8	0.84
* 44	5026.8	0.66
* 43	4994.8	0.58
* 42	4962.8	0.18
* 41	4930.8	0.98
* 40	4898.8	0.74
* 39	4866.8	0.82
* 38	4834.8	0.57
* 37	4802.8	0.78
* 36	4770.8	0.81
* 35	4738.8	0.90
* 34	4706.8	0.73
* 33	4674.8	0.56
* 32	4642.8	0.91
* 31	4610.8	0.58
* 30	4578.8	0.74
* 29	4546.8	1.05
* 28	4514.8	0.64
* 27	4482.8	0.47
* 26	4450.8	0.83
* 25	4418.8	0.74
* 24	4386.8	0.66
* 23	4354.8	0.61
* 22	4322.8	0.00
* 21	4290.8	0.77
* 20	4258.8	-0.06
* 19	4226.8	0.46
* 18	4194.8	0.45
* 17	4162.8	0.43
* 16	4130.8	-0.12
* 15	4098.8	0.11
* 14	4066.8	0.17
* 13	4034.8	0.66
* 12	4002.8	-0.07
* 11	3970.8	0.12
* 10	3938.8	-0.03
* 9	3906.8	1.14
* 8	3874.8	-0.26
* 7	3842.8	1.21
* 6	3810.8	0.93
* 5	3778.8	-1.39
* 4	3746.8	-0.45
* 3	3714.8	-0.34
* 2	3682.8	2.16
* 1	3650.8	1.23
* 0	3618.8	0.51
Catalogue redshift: 0.33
